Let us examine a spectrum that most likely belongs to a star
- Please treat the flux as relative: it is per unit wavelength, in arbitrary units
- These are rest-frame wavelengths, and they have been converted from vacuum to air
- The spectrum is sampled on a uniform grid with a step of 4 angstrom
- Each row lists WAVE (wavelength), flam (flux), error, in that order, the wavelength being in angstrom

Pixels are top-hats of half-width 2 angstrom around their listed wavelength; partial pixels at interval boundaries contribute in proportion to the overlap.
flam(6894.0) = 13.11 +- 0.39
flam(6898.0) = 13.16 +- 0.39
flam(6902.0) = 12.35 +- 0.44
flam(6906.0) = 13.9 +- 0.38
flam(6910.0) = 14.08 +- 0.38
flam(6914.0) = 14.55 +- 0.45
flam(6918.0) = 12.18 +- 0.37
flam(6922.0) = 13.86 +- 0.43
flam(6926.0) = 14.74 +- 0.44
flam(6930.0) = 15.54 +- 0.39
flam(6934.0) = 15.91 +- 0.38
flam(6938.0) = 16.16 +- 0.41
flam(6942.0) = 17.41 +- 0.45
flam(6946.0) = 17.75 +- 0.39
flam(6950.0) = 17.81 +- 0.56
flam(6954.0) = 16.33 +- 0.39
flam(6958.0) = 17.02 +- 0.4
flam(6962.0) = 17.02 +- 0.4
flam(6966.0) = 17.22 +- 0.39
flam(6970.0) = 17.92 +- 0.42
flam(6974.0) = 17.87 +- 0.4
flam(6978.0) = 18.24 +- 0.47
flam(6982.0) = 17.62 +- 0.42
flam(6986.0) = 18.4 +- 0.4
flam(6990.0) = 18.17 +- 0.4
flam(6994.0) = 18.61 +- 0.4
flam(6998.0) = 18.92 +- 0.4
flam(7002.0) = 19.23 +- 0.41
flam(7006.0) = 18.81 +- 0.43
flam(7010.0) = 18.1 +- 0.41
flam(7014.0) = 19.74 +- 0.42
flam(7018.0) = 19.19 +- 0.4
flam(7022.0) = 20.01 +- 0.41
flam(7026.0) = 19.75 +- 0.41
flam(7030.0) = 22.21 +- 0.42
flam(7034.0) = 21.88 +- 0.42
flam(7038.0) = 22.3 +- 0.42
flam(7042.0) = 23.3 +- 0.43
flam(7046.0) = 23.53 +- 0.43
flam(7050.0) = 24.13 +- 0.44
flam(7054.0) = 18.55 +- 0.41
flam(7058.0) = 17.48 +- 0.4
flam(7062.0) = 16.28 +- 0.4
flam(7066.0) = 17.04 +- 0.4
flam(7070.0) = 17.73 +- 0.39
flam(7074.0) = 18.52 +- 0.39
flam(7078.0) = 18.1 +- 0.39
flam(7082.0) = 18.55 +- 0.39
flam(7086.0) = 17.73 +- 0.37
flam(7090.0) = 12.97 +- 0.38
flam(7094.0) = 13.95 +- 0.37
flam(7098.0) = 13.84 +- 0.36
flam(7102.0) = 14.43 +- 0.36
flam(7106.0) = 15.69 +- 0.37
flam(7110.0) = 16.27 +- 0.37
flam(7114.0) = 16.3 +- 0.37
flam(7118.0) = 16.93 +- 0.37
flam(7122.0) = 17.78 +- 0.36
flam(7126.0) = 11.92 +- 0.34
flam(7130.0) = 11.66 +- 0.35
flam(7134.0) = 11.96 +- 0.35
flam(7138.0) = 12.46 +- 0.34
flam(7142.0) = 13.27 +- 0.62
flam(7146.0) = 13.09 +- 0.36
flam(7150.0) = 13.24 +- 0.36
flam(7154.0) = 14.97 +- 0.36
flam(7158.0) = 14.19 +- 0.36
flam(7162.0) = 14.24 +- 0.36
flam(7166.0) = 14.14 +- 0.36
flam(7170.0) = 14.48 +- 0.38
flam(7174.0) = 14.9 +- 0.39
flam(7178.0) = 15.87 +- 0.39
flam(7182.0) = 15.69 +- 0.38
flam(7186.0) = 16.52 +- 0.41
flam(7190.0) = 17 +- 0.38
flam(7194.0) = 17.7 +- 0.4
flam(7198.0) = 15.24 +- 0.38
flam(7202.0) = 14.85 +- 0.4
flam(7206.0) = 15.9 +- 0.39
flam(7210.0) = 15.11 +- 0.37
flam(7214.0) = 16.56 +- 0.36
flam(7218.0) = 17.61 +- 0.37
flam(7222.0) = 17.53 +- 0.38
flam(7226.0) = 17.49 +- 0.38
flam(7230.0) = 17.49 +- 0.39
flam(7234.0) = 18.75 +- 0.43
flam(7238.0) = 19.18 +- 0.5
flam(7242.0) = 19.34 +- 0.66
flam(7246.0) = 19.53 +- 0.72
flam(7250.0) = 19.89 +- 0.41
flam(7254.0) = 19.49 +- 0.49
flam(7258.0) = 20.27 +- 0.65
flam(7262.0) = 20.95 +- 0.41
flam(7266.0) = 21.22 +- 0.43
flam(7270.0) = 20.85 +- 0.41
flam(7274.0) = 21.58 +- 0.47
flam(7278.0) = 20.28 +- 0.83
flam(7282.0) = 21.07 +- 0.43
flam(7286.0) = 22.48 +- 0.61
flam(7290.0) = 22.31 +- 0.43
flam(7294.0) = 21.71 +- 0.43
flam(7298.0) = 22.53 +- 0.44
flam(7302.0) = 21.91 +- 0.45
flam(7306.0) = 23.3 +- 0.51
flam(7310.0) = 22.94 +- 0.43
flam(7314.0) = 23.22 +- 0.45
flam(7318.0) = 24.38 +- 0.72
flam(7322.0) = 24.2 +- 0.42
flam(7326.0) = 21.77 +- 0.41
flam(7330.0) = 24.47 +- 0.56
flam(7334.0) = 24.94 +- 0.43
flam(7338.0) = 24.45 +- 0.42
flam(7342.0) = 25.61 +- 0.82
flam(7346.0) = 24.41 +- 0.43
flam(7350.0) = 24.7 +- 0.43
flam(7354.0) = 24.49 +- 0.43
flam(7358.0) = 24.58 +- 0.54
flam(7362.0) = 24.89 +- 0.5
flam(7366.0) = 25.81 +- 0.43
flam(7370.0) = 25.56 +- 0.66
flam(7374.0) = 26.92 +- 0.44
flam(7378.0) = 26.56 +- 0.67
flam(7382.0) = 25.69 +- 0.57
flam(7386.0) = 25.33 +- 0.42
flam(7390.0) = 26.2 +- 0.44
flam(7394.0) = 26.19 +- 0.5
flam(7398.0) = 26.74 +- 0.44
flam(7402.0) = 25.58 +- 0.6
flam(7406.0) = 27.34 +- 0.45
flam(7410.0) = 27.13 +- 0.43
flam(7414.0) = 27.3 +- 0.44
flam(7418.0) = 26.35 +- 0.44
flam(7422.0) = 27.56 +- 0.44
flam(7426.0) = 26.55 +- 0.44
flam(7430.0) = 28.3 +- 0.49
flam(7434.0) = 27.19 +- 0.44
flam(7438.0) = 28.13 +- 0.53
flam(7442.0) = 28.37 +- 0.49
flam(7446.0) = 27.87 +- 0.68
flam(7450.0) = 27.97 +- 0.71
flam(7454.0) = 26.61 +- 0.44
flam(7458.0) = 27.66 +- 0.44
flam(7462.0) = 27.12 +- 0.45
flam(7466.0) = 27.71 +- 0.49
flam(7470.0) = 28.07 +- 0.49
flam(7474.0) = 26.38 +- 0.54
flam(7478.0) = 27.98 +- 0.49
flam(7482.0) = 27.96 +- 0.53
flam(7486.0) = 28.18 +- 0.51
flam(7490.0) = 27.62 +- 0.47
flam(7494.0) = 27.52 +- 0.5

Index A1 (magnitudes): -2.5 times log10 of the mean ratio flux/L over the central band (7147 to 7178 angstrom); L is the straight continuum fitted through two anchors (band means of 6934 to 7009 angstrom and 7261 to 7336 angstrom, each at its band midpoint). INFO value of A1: 0.39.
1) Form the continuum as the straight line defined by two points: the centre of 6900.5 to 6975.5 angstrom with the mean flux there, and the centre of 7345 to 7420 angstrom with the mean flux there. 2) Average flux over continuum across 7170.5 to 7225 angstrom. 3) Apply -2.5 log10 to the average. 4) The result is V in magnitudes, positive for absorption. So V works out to 0.32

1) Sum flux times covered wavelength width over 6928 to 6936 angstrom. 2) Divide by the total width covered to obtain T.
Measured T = 15.7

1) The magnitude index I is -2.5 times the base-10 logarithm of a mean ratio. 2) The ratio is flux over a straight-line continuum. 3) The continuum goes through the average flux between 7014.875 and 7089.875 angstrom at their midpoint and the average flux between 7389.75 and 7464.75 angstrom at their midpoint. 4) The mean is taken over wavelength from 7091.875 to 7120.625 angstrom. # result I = 0.32 mag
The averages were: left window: 19.6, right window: 27.2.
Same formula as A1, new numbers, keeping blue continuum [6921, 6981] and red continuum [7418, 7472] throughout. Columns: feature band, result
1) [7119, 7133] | 0.43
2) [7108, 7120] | 0.23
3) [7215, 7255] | 0.23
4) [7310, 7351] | 0.04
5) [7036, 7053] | -0.22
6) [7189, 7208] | 0.35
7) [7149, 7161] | 0.44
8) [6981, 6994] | -0.04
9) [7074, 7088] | 0.08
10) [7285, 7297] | 0.10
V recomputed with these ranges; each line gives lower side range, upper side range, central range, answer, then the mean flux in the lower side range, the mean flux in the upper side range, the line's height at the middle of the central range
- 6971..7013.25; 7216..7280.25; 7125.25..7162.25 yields 0.408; 18.4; 19.5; 19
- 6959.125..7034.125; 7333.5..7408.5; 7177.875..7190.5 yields 0.340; 18.8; 25.6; 22.2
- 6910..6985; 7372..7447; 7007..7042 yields -0.134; 16.4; 26.9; 18.1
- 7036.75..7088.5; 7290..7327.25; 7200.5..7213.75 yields 0.354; 19.4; 22.9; 21.4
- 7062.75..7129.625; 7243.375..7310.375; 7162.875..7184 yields 0.215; 16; 21.3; 18.2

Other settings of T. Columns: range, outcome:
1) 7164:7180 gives 14.8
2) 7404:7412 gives 27.2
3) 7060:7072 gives 17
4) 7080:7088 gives 18.1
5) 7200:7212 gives 15.3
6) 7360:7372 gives 25.4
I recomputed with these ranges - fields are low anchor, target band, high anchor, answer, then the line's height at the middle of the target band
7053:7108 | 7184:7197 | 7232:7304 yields 0.12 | 19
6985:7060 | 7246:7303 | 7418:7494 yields 0.16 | 24.5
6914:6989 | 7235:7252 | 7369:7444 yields 0.19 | 23.1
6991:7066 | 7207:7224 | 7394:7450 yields 0.37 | 23.4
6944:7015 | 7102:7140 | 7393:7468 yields 0.39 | 20.9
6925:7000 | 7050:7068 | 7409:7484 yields 0.07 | 19.4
